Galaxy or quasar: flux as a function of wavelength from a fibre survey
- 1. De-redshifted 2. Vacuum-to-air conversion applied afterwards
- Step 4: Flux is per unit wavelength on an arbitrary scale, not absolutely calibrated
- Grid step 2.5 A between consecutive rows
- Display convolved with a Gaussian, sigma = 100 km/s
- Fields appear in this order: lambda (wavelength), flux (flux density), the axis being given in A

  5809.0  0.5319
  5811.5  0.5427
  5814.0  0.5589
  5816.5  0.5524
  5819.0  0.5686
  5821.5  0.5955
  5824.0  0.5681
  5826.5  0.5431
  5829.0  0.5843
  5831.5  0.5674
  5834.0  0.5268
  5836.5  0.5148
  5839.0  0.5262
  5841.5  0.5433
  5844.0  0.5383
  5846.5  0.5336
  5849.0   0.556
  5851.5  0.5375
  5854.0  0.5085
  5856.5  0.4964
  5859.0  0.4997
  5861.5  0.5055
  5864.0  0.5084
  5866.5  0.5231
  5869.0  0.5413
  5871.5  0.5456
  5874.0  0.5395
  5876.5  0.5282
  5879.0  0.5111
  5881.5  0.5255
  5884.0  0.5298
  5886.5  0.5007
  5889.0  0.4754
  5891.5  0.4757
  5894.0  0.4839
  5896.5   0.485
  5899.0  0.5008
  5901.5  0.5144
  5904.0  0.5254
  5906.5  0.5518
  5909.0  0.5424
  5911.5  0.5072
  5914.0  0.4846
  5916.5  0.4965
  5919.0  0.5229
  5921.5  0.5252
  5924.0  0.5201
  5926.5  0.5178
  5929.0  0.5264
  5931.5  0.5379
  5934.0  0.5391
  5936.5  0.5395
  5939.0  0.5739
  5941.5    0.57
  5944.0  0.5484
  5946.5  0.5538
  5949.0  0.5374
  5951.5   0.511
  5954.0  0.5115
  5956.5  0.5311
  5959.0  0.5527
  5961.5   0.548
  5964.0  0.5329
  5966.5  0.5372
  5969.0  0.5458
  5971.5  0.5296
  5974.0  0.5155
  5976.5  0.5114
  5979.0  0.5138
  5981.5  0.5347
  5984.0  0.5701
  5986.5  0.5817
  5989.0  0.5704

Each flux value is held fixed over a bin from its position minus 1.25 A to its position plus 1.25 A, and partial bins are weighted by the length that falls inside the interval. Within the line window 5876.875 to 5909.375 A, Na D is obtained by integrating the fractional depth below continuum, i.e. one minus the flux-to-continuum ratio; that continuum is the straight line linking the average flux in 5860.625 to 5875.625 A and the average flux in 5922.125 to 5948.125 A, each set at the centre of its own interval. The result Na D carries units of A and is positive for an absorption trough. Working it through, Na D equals 1.5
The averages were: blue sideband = 0.528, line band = 0.509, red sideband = 0.542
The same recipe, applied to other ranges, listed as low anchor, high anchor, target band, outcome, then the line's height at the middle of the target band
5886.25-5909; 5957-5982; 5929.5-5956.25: -1.0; 0.522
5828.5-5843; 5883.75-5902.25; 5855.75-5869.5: 0.2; 0.519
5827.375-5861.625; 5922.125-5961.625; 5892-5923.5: 1.5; 0.536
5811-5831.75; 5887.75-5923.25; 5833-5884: 1.3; 0.539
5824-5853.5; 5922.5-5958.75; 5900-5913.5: 0.3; 0.539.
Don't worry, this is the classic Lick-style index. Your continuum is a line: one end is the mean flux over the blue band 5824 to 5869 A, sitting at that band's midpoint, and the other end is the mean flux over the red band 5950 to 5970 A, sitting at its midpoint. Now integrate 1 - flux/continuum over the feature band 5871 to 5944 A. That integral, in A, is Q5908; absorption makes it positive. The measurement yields 1.6 A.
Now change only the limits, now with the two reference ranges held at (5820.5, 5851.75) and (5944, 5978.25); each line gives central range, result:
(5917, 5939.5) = 0.24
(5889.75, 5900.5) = 1.08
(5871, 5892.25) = 1.11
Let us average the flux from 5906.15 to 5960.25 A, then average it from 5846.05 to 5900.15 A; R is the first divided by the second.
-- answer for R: 1.0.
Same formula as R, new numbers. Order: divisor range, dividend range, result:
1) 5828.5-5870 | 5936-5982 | 1.01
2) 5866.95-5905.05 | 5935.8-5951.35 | 1.08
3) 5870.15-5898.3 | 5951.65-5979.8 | 1.04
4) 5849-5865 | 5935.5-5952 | 1.07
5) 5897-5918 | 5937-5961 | 1.06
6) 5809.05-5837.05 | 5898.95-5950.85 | 0.95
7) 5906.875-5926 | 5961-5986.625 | 1.04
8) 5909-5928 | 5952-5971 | 1.04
